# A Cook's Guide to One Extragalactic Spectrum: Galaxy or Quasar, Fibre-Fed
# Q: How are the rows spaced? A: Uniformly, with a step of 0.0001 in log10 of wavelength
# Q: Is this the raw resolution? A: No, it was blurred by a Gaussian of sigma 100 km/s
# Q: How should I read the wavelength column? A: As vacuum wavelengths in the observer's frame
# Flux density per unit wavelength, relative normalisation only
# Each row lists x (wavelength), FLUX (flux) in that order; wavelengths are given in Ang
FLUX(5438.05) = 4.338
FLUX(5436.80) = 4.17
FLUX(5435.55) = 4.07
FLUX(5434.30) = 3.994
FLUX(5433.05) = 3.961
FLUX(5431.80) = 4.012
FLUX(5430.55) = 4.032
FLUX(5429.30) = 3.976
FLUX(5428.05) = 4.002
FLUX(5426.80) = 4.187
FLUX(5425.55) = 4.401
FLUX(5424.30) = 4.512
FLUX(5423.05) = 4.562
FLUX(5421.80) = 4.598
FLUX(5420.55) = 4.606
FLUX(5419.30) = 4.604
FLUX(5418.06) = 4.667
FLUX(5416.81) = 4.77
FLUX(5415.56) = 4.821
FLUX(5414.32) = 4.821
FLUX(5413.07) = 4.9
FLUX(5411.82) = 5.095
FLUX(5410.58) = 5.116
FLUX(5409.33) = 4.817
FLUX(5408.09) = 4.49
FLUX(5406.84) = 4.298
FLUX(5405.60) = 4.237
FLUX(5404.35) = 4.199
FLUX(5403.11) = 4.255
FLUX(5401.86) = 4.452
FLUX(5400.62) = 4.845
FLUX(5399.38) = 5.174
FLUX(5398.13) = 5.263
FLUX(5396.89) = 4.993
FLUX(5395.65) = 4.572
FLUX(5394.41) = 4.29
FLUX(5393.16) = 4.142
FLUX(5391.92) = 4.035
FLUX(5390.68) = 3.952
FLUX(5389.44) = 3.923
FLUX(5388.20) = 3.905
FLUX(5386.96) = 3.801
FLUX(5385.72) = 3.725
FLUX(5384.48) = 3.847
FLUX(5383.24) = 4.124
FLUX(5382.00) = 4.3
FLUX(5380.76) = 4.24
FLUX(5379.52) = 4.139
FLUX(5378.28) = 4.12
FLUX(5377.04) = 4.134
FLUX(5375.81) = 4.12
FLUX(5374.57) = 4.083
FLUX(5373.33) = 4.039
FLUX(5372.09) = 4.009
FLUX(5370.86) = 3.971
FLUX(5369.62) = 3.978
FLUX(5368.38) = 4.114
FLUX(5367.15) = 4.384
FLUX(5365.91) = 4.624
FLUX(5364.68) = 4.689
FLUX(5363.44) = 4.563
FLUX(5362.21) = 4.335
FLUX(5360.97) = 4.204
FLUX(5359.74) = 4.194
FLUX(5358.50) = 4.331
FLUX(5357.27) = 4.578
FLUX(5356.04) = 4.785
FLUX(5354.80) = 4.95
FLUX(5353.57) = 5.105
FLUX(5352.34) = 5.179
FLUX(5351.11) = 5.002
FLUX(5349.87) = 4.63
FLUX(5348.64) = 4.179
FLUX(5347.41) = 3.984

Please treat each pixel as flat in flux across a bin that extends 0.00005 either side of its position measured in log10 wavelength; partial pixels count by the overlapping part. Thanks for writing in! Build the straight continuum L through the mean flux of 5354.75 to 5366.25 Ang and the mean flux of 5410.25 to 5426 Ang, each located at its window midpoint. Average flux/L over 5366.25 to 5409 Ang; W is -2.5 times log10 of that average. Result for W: 0.089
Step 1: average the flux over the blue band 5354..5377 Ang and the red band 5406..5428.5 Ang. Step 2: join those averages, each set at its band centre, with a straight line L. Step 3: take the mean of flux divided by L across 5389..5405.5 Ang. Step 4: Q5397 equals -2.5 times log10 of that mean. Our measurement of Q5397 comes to 0.011 mag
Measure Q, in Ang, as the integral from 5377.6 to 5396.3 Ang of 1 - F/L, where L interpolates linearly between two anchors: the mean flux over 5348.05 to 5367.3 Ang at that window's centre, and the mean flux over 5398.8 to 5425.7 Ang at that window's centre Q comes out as 2.2 Ang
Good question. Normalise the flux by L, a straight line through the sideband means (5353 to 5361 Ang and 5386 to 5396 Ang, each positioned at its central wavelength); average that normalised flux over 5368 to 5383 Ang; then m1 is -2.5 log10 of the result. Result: 0.05 mag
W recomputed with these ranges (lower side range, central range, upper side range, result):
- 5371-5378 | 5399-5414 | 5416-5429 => -0.074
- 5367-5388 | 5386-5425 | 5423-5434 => -0.106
